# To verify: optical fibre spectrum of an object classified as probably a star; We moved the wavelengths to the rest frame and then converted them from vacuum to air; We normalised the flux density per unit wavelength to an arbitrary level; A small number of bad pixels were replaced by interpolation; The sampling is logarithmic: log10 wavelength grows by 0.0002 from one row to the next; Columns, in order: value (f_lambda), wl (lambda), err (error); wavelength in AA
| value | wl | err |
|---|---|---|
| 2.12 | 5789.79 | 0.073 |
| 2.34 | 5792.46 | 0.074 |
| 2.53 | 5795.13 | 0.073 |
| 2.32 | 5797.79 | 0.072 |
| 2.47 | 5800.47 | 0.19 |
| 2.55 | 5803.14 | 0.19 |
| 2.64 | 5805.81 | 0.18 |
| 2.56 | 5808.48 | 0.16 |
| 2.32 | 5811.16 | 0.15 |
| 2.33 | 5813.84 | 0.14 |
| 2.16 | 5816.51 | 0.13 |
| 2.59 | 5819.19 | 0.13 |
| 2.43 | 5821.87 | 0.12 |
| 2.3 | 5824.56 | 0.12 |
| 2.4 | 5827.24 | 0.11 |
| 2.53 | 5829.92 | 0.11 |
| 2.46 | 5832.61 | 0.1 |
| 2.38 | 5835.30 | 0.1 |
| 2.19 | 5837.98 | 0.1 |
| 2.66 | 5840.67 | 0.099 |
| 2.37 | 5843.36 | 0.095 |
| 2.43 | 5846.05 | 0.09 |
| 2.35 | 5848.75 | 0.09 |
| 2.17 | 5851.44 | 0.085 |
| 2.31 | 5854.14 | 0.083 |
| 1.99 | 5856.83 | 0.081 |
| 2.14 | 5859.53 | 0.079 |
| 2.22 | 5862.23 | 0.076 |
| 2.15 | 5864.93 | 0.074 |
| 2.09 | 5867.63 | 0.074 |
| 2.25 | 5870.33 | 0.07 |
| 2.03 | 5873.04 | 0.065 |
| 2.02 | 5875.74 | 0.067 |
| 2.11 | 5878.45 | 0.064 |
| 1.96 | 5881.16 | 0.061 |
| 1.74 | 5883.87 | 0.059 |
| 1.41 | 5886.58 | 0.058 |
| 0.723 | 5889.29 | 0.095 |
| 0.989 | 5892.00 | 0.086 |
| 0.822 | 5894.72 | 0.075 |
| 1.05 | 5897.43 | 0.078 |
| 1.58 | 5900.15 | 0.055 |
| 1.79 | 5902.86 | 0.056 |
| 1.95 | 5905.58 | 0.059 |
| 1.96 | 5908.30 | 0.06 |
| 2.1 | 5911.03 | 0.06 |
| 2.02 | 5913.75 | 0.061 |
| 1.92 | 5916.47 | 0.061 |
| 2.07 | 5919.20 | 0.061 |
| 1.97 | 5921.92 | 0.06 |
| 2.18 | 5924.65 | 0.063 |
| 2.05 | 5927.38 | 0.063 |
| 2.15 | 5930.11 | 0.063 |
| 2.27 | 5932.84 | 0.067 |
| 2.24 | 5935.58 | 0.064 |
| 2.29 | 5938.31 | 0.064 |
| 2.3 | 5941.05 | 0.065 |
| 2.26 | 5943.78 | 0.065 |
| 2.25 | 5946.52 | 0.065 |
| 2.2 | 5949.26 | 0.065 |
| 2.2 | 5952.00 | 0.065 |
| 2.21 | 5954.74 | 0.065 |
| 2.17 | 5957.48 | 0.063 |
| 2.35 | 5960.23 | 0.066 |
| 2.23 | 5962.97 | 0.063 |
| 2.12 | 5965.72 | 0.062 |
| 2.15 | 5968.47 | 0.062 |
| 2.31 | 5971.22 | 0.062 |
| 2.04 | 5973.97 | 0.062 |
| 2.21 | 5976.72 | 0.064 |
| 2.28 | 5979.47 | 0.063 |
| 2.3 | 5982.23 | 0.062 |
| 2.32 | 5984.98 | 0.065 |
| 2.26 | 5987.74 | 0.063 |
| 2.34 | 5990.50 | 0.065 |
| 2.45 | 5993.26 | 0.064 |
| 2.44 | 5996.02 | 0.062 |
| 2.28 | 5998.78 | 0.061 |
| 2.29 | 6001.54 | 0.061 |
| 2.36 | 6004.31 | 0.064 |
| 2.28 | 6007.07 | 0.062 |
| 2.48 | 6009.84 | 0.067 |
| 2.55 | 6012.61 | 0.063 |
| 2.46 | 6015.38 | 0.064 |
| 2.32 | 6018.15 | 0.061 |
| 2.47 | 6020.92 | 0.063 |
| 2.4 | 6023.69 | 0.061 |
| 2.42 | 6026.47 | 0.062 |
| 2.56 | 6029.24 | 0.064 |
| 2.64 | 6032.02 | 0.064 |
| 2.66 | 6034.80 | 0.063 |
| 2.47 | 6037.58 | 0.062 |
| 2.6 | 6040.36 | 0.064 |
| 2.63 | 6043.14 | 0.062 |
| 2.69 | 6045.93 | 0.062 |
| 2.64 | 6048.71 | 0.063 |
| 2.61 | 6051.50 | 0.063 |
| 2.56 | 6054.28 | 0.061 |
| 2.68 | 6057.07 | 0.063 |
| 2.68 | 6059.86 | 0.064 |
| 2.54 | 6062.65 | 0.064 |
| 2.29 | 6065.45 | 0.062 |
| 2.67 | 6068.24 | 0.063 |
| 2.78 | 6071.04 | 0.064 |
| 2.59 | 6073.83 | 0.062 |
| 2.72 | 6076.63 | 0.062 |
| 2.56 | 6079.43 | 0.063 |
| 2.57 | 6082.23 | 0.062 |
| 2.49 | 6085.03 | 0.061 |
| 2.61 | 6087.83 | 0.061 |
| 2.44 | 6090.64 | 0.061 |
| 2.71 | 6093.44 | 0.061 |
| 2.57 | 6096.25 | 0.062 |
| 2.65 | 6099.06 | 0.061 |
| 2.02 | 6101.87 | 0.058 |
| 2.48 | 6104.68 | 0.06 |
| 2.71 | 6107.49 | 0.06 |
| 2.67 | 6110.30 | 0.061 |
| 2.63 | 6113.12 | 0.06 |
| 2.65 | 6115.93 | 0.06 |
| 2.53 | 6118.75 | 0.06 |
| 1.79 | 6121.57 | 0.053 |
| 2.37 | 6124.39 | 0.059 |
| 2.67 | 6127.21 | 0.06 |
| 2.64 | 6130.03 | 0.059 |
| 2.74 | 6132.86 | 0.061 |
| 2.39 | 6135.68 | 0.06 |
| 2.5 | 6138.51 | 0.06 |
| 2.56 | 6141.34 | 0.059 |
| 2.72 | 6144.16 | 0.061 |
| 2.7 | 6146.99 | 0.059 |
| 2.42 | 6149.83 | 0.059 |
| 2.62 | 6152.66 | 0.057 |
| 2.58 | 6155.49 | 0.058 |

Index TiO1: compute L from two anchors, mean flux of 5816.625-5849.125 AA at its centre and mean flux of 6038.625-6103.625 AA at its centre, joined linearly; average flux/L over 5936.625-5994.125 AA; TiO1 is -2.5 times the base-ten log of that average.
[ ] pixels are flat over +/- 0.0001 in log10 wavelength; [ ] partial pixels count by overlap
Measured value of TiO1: 0.12 mag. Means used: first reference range 2.42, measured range 2.25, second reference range 2.58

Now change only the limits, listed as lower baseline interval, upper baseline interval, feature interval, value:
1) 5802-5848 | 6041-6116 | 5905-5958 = 0.17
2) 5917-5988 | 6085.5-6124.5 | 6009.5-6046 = -0.08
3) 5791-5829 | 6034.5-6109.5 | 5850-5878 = 0.15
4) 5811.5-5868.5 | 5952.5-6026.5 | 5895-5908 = 0.43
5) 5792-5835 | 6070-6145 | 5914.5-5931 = 0.20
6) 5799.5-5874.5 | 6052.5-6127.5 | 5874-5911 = 0.45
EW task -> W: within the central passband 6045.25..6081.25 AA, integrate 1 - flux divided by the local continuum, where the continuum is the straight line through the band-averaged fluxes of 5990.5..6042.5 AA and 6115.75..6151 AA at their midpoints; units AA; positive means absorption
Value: -2.03 AA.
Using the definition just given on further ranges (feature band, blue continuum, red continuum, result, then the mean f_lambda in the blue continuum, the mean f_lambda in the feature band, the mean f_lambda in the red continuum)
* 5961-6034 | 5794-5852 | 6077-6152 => 4.1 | 2.42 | 2.35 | 2.53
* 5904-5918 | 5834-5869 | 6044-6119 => 2.1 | 2.27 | 1.99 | 2.58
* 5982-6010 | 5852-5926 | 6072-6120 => -1.6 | 1.84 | 2.34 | 2.57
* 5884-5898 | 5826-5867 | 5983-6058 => 7.7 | 2.31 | 1.06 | 2.47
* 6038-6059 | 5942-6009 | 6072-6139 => -1.8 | 2.26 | 2.62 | 2.53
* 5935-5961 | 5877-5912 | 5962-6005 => -3.5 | 1.55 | 2.24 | 2.27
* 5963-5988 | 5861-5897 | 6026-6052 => 0.3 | 1.71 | 2.22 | 2.6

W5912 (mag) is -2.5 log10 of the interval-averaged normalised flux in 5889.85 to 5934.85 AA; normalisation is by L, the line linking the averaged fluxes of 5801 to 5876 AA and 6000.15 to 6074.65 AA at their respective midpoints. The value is 0.32 mag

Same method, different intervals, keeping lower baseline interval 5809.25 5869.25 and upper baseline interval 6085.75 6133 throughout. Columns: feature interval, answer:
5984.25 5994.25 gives 0.04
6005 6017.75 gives 0.01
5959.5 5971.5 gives 0.09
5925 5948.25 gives 0.08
